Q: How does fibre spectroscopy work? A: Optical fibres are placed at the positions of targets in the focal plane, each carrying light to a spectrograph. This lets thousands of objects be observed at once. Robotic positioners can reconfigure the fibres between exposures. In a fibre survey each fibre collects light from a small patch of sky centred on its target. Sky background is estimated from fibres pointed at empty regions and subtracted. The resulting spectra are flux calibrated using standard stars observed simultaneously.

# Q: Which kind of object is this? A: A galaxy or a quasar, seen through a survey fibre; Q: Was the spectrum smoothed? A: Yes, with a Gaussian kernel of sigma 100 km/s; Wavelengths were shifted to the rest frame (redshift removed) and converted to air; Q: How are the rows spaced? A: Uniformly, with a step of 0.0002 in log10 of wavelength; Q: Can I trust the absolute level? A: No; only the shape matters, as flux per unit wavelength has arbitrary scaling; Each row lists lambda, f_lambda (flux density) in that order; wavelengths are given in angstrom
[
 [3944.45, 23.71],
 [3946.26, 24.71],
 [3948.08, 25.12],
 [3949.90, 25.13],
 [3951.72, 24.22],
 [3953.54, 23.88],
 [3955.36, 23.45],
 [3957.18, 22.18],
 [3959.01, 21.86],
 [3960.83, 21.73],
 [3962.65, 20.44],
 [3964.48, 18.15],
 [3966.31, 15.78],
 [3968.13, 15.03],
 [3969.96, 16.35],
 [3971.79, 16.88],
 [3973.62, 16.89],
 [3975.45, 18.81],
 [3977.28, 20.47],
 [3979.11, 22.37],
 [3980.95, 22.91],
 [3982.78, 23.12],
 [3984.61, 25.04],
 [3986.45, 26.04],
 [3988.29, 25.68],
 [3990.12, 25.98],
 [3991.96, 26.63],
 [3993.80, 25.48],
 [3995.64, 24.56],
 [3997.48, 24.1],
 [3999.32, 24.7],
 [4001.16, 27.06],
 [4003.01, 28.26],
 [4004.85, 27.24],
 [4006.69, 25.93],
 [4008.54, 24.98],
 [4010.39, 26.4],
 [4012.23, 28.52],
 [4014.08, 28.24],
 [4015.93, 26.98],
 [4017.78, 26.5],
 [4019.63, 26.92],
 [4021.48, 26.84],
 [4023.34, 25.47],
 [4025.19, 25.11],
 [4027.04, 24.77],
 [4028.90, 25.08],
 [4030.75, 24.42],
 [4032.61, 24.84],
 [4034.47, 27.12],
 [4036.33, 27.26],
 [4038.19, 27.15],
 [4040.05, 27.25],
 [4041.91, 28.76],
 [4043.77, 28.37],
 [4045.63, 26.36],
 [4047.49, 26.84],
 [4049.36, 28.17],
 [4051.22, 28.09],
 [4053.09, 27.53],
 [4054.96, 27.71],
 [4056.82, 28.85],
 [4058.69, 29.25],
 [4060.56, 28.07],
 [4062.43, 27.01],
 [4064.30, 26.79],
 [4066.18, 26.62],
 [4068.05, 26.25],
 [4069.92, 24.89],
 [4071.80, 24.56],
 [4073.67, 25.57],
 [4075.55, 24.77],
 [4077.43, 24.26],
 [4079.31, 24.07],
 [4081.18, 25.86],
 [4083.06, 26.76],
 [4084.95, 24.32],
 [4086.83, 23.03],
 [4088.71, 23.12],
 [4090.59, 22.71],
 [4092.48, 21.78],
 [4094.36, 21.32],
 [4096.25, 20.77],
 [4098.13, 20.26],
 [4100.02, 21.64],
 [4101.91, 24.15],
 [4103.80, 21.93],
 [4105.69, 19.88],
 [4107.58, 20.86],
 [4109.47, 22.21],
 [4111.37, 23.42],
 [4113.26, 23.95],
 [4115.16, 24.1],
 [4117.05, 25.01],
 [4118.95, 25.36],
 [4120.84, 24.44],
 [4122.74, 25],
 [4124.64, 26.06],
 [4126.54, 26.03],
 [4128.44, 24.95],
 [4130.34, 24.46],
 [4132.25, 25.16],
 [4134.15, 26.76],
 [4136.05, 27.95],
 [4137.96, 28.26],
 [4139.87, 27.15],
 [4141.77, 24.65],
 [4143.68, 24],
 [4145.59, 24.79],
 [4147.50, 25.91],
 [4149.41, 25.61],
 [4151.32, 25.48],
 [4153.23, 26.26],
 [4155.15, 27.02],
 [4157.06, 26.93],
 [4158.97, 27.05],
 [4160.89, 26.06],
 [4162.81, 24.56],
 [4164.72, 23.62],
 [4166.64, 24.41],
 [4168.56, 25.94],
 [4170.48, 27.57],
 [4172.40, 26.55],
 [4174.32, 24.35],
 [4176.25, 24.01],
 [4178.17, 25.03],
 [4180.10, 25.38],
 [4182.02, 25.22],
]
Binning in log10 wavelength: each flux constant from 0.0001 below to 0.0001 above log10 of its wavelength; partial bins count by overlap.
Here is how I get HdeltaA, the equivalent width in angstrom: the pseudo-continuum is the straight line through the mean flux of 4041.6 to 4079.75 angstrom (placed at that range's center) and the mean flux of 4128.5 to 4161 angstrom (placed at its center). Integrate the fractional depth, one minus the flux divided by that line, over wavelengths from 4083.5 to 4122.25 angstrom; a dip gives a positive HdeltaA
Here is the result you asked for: 5.3 angstrom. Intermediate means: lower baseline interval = 26.8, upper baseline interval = 26.1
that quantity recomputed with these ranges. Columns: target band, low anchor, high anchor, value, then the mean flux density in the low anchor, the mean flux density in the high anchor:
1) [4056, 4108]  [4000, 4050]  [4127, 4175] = 4.00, 26.7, 25.8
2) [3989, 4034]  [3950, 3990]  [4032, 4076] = -3.75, 21.2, 27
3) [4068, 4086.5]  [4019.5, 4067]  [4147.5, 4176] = 1.11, 26.9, 25.8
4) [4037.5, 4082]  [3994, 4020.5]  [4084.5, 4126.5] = -3.92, 26.4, 23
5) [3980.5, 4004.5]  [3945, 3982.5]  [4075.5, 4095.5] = -4.32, 20.9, 23.7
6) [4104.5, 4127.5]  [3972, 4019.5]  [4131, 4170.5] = 1.64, 24.8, 25.9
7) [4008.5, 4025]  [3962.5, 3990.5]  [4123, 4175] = -3.81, 20.5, 25.8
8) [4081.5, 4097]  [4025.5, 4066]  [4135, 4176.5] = 2.03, 27.1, 25.9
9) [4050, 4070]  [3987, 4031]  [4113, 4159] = -1.19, 26.1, 25.7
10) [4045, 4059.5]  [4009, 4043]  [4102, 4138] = -1.08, 26.5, 24.4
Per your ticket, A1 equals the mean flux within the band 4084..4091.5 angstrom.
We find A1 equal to 23.3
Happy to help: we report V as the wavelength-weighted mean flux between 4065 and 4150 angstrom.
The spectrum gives 24.3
